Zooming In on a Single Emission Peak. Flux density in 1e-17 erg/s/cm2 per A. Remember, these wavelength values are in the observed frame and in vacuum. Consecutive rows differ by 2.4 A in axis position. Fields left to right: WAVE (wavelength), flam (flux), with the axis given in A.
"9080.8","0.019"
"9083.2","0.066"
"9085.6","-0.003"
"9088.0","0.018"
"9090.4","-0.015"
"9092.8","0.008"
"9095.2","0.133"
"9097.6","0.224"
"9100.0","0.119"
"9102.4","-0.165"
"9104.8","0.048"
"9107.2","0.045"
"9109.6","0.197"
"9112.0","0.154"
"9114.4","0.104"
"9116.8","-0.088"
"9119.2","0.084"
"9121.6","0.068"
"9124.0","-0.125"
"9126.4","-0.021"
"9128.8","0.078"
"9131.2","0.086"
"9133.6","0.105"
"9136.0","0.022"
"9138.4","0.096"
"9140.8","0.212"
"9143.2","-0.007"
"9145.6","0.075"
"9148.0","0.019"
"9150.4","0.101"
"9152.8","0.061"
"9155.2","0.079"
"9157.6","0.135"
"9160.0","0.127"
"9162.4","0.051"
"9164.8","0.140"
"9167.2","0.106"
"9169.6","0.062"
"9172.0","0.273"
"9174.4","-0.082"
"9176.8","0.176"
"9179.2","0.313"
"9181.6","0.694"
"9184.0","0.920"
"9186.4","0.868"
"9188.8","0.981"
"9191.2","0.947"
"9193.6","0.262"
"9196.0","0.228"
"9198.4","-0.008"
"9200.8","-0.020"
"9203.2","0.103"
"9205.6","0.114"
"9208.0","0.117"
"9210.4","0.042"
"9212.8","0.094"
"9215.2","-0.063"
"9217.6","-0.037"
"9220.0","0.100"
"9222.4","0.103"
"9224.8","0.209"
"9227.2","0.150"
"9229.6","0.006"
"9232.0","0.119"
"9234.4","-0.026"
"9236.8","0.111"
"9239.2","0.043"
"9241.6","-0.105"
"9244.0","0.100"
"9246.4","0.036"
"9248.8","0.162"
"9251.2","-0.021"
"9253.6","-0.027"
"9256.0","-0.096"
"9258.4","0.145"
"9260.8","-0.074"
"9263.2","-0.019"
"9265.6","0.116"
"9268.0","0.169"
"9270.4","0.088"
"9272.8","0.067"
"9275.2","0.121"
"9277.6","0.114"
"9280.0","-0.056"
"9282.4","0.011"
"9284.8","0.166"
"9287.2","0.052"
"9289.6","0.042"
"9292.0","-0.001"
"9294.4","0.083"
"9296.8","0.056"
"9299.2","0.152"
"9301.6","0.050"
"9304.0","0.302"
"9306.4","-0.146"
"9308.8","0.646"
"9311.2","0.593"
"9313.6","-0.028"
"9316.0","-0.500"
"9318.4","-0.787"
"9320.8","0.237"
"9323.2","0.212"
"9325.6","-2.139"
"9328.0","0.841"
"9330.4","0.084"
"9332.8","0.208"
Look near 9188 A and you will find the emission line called [O II]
